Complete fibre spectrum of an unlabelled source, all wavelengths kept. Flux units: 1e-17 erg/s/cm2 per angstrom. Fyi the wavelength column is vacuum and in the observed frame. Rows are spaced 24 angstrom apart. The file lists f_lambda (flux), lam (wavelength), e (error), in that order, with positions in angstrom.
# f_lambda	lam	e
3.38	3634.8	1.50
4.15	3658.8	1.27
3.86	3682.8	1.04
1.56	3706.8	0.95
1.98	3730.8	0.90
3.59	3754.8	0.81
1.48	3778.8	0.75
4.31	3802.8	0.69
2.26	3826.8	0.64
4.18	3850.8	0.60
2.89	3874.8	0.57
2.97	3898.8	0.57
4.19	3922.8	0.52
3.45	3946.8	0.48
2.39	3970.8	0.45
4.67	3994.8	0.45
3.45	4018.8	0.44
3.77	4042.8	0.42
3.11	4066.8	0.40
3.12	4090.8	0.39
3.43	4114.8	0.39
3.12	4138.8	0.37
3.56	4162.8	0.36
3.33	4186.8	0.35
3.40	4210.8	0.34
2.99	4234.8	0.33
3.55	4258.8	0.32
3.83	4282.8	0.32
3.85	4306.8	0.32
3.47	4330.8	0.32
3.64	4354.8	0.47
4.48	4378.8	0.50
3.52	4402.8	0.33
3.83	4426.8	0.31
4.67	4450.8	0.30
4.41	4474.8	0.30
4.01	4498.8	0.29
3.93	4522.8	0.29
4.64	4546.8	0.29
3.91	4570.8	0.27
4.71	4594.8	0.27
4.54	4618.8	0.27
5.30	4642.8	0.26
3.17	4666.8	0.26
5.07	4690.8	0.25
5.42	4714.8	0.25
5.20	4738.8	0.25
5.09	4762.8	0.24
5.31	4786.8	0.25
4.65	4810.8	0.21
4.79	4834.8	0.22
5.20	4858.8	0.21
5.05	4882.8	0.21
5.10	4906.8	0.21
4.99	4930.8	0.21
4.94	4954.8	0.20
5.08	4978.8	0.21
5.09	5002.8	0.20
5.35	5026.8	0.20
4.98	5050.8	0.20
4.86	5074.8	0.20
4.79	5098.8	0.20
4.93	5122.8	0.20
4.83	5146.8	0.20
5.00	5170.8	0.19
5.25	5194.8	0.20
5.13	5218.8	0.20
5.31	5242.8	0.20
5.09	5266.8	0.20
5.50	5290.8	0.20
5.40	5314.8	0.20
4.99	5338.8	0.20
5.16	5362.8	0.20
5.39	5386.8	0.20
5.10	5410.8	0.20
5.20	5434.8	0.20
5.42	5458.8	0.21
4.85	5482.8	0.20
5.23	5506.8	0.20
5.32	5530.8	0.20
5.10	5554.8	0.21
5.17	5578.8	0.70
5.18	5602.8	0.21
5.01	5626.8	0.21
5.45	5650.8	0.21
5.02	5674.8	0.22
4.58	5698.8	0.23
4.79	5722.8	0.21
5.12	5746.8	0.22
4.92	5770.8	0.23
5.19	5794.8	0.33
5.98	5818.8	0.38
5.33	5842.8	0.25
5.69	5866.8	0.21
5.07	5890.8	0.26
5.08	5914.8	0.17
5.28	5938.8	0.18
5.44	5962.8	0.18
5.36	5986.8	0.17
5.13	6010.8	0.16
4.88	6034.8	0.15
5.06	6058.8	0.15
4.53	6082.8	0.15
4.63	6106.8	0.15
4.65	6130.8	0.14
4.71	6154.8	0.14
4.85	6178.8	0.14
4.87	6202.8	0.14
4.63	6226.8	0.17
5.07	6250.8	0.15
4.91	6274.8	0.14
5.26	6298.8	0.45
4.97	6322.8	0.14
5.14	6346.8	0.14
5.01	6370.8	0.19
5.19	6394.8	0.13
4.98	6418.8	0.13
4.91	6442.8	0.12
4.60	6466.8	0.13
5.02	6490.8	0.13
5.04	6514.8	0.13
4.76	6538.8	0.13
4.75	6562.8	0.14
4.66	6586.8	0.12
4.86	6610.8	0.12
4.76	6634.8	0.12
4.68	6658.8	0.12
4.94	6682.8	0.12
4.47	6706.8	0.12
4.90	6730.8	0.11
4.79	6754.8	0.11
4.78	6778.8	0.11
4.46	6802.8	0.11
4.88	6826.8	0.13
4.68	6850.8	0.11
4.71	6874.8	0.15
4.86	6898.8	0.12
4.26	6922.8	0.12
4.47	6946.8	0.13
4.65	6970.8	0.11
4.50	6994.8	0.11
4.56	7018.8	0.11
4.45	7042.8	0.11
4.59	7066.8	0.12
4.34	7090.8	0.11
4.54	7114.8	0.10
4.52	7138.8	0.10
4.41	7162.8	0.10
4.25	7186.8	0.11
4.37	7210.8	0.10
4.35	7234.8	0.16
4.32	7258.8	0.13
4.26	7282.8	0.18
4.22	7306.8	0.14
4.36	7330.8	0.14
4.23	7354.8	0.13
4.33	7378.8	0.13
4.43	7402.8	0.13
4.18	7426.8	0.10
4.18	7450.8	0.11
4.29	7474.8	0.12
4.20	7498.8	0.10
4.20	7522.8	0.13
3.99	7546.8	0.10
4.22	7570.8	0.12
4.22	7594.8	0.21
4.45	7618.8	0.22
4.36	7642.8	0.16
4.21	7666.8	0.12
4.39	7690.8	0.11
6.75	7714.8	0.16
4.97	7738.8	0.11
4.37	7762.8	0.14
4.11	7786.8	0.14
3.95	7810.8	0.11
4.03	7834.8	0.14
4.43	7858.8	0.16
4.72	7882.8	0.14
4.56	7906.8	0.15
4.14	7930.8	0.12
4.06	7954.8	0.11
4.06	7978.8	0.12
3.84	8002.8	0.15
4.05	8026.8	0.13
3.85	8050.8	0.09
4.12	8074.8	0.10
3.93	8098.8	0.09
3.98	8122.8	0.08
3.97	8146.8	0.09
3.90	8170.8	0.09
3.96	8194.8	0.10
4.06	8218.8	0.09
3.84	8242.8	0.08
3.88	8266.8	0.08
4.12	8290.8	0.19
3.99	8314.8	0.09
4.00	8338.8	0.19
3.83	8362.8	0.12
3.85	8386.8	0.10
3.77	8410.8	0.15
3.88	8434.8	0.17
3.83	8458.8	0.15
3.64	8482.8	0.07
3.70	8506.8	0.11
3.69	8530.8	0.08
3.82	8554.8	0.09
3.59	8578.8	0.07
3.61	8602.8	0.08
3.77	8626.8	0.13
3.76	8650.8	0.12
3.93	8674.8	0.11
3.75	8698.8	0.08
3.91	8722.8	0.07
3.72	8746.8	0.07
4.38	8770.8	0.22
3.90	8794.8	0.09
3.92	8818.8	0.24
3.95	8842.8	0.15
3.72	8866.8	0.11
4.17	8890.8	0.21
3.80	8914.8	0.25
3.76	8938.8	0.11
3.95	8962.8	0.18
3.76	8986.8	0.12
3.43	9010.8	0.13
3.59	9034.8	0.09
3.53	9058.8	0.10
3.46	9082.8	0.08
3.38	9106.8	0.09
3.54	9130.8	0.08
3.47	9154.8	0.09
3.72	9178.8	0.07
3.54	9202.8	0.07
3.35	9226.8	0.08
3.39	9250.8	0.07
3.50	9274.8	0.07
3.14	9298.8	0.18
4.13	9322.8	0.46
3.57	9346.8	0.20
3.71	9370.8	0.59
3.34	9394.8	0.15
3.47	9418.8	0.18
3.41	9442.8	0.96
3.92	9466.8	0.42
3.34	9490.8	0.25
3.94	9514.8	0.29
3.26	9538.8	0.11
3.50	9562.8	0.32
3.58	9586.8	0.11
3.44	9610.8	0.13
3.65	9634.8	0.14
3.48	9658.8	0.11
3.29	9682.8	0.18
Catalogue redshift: 0.175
